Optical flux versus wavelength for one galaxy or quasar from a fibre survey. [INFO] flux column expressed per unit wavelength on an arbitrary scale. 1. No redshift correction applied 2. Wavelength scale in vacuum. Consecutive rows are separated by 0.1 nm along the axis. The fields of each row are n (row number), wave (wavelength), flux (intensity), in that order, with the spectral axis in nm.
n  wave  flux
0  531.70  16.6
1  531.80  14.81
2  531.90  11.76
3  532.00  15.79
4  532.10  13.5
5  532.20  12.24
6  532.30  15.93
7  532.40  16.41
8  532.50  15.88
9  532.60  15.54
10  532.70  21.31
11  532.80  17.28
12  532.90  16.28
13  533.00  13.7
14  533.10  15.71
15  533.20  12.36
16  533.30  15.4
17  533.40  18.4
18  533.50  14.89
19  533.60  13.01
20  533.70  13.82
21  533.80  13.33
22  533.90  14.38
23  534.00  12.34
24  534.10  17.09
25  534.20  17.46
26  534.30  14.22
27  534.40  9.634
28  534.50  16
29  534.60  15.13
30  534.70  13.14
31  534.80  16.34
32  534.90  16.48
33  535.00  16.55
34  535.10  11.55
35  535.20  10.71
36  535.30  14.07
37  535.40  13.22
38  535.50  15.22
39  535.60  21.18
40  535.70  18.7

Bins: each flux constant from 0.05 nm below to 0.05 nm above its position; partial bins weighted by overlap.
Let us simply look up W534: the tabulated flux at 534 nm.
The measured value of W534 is 12.34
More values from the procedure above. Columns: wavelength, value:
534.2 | 17.46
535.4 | 13.22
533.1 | 15.71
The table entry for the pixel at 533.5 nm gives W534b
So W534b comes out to 14.89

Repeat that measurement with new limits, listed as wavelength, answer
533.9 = 14.38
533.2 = 12.36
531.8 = 14.81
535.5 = 15.22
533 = 13.7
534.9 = 16.48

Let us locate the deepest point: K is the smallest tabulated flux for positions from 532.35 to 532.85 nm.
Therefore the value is 15.54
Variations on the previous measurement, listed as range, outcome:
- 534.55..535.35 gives 10.71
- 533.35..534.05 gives 12.34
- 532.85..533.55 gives 12.36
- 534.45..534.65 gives 15.13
